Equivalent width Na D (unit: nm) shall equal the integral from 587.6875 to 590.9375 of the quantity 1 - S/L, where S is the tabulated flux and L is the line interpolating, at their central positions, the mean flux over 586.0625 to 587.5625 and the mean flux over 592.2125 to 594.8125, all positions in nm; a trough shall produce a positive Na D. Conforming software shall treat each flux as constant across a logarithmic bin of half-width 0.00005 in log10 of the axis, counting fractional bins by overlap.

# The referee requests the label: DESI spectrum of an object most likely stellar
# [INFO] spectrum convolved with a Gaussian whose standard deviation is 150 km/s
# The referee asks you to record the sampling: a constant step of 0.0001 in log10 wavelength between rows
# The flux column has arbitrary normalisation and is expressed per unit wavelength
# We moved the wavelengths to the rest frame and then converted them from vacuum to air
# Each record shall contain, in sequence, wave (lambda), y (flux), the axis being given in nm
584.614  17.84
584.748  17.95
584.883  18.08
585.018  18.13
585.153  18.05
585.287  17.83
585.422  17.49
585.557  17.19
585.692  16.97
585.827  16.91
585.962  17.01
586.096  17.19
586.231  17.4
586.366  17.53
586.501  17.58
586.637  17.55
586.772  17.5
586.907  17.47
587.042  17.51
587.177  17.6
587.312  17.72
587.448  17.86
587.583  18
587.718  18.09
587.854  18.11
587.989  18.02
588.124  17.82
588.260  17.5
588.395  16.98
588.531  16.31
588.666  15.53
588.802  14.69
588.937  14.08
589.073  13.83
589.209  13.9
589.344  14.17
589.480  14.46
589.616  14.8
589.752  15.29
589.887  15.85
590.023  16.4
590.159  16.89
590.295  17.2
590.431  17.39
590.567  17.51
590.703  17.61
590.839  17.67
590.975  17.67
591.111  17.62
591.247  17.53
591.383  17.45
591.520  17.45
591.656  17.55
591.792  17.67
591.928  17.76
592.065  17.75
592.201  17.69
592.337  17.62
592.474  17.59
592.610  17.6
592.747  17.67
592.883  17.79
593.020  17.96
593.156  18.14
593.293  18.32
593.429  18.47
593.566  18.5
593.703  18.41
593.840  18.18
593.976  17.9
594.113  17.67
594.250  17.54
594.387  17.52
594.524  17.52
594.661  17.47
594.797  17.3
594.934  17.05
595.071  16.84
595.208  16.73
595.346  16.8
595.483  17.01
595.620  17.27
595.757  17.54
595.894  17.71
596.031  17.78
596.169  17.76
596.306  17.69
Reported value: 0.26 nm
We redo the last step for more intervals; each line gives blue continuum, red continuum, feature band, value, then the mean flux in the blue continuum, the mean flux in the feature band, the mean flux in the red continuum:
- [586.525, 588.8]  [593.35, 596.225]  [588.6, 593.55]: 0.19 nm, 17.4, 16.8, 17.6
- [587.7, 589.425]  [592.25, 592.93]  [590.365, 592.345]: -0.05 nm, 16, 17.6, 17.7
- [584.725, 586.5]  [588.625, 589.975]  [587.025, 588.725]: -0.18 nm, 17.5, 17.5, 14.7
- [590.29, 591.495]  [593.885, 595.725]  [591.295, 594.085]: -0.07 nm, 17.5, 17.9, 17.3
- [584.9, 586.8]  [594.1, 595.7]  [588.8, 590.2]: 0.20 nm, 17.5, 14.9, 17.2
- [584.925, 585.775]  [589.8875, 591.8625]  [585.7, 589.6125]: 0.18 nm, 17.6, 16.7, 17.3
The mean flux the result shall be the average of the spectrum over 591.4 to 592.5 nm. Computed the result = 17.6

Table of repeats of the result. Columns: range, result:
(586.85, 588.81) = 17.4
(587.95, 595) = 17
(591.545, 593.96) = 17.9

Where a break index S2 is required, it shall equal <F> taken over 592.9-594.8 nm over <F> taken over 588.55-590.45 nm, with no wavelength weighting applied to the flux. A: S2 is 1.2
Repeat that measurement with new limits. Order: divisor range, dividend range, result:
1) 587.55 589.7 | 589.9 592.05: 1.09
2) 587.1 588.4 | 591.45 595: 1.00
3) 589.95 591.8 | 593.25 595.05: 1.02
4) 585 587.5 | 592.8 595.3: 1.01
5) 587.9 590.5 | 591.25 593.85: 1.12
